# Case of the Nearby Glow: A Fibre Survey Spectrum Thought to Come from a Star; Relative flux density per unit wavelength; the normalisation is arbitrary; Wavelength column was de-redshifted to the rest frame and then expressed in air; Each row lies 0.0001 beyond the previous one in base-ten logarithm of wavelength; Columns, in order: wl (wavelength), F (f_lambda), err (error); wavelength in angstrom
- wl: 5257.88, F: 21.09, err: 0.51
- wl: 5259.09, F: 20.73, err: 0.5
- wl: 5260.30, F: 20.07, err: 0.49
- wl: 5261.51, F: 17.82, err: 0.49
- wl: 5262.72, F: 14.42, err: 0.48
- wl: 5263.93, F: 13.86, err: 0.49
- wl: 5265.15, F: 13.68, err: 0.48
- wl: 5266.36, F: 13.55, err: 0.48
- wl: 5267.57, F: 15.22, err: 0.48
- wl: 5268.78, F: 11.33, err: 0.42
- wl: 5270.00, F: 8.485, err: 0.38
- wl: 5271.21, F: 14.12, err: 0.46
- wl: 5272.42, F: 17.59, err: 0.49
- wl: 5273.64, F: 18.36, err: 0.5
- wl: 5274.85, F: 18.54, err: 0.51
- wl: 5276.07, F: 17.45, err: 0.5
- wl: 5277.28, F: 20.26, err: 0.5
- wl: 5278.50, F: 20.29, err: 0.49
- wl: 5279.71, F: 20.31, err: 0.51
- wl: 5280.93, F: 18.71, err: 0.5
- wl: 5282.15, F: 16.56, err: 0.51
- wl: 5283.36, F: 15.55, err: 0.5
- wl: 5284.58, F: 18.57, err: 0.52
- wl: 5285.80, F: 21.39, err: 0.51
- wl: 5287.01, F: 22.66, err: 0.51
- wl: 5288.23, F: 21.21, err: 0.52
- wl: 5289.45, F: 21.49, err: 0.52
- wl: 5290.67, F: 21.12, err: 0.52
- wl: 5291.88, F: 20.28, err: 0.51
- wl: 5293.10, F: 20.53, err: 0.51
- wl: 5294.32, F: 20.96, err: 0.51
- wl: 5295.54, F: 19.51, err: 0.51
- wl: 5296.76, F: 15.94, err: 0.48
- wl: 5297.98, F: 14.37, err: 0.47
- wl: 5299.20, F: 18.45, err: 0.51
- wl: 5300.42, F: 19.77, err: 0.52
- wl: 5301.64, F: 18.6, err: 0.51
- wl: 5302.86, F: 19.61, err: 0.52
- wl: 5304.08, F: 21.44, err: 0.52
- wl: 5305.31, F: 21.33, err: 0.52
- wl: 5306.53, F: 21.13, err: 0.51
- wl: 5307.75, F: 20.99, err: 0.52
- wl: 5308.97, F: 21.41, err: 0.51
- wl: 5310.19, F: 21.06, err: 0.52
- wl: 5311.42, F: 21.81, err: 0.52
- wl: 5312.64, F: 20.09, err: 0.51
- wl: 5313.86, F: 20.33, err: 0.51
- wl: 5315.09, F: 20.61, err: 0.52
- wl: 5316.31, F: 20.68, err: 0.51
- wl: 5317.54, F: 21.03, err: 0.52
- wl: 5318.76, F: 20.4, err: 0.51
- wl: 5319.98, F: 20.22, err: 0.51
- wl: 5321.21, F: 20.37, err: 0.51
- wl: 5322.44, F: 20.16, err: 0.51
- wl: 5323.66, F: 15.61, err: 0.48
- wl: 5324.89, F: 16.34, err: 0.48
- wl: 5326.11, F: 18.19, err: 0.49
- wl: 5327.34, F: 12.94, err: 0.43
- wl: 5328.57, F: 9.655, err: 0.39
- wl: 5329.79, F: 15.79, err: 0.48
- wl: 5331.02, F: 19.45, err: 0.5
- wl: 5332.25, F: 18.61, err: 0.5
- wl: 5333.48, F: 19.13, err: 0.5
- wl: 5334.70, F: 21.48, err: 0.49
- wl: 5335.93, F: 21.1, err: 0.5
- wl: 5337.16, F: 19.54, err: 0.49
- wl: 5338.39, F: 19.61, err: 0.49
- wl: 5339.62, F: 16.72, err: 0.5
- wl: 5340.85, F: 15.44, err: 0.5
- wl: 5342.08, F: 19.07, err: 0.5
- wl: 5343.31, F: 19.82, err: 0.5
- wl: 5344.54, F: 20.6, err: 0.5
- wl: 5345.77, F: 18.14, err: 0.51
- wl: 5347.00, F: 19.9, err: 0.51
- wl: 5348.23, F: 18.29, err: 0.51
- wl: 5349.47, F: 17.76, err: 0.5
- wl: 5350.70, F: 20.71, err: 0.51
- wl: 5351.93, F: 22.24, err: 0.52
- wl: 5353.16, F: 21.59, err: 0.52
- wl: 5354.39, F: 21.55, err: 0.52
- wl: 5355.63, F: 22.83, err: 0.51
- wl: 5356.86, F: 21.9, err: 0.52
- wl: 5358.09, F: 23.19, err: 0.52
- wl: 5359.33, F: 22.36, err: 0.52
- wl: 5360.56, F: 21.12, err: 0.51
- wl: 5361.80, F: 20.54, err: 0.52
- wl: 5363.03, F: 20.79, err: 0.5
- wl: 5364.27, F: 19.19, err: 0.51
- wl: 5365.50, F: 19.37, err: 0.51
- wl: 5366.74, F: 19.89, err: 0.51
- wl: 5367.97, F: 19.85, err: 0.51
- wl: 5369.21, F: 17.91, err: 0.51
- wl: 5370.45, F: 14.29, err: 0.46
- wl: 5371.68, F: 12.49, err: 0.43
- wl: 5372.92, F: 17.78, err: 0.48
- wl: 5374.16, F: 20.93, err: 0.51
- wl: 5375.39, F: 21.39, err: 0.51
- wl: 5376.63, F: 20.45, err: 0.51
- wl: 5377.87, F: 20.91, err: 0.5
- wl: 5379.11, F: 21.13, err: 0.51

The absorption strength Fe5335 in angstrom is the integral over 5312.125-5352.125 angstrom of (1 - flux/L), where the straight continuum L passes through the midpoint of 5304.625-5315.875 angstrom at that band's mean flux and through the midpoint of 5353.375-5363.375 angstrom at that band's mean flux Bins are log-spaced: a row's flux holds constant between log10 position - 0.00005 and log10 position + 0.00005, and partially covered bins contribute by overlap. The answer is 4.9 angstrom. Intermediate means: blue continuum 21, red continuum 21.8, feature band 18.7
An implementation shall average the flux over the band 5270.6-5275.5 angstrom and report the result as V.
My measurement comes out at 17.1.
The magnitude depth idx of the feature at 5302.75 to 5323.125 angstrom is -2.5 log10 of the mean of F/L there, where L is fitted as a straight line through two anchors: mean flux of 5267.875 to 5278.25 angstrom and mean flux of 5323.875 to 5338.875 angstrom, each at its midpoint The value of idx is -0.21 mag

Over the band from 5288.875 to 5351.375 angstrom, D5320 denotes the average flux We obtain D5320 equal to 19.2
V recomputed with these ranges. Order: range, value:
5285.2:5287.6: 22.1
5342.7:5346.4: 19.5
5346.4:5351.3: 19.1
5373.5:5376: 21.1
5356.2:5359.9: 22.5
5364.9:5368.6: 19.7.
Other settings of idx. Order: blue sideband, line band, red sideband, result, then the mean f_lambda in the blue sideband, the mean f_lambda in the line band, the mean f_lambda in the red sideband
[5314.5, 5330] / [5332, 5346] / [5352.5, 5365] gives 0.02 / 17.9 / 19.1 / 21.5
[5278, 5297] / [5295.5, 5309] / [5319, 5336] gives -0.02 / 19.8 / 19.3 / 17.7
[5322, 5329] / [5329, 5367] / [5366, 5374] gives -0.21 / 15.5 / 19.9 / 17.3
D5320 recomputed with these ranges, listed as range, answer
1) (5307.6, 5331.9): 18.8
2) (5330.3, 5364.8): 20.1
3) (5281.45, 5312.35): 19.8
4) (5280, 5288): 19.1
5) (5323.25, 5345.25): 17.8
